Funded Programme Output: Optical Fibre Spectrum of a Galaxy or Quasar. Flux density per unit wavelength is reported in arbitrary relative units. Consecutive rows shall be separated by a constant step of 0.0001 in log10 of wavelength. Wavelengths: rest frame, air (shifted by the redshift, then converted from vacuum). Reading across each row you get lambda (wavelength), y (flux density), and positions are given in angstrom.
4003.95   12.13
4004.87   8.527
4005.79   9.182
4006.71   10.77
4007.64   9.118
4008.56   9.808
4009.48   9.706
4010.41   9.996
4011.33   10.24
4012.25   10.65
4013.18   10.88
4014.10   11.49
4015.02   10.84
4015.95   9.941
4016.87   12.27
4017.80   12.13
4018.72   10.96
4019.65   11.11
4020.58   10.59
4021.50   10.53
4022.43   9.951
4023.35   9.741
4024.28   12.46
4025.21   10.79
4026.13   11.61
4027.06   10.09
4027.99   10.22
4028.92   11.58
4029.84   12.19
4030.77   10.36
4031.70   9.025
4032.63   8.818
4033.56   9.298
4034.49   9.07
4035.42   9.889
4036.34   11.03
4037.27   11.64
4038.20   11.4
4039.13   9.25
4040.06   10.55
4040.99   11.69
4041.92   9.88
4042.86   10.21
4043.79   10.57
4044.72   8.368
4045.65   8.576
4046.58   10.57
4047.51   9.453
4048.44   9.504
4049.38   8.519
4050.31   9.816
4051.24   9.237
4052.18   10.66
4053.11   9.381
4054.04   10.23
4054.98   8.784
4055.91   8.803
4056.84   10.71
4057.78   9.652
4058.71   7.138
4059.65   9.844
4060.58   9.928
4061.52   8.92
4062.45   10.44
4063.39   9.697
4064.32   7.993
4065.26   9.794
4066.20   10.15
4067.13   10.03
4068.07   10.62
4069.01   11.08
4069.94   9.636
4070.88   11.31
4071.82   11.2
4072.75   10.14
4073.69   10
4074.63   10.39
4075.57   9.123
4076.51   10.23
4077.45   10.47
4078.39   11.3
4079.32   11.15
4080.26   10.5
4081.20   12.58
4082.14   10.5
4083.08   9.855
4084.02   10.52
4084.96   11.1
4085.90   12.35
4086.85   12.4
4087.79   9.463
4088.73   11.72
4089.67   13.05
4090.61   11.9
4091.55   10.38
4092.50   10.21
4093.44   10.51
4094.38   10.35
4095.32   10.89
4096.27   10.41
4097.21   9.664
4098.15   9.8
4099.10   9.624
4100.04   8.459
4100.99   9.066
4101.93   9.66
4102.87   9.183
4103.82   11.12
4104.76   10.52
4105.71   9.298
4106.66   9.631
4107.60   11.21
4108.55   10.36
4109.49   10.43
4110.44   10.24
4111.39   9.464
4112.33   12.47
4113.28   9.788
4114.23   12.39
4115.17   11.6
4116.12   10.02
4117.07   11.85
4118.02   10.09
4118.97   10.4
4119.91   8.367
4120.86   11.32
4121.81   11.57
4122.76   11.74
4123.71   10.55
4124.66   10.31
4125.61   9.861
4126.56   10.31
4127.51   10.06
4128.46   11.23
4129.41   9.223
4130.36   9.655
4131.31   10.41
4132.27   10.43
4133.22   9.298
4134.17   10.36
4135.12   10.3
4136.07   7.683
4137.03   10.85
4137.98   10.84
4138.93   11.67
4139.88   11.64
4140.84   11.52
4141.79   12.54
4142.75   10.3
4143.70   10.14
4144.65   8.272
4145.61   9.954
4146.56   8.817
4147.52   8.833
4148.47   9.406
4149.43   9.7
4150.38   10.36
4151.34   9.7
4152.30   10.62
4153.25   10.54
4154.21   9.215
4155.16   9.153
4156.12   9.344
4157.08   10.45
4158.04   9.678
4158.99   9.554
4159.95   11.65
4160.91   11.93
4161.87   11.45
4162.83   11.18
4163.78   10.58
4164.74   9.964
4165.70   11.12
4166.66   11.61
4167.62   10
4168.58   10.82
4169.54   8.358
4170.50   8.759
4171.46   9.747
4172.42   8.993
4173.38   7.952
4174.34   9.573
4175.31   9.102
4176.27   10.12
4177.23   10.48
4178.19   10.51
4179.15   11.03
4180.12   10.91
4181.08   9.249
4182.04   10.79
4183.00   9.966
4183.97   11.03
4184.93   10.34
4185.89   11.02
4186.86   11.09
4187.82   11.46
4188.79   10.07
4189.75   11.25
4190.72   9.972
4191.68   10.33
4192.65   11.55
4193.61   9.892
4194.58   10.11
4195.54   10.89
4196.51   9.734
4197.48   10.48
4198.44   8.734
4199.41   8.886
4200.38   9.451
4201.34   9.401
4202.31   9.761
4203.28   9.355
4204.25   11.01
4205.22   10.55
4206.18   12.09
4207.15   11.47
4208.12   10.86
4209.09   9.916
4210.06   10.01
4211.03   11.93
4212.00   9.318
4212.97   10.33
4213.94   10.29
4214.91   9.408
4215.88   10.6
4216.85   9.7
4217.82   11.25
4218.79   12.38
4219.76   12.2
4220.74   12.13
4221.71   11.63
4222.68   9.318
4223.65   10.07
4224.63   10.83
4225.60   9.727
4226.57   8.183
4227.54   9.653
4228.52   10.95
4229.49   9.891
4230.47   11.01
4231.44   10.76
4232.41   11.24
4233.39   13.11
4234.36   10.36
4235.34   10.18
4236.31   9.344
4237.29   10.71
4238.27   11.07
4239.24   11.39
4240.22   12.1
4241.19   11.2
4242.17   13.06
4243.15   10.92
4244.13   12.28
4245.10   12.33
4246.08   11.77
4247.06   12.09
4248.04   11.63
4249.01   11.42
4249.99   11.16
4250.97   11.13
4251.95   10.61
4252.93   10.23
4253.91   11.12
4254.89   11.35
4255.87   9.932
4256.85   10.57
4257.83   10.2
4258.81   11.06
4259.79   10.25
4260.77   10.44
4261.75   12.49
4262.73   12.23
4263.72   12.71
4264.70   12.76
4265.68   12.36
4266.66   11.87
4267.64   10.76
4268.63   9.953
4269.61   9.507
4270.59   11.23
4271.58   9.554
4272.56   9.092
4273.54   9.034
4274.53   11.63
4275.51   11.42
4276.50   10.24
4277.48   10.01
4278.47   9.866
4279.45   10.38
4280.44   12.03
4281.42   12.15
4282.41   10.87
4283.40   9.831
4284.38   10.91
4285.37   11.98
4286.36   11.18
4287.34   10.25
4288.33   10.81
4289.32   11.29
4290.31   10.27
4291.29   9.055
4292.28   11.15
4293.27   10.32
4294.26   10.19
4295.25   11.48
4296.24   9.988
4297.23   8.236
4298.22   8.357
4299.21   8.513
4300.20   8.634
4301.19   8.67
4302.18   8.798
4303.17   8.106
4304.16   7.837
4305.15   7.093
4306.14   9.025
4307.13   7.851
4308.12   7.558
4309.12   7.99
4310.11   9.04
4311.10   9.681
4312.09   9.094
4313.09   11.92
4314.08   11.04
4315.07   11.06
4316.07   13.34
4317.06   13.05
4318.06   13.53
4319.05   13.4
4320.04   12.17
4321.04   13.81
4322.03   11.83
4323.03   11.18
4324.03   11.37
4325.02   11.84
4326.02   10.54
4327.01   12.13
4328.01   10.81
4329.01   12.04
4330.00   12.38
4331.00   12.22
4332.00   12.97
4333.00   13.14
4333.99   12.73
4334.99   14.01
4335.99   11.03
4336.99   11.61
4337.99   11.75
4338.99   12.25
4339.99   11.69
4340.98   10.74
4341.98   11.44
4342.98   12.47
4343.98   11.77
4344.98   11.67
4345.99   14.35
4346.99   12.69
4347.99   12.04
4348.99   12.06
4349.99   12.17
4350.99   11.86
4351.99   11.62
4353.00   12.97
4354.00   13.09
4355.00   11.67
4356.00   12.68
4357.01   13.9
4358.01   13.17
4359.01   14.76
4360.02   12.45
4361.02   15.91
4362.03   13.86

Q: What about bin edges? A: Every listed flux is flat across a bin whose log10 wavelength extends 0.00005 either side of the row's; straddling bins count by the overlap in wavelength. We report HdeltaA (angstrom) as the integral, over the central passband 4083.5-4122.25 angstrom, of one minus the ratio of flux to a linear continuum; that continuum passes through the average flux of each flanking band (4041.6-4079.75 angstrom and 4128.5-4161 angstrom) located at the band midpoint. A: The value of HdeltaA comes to -2.2 angstrom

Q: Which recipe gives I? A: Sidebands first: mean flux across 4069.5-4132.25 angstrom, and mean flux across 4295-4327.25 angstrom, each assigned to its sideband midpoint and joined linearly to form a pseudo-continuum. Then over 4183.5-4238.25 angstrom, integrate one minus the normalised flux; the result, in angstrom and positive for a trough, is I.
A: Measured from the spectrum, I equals -0.7 angstrom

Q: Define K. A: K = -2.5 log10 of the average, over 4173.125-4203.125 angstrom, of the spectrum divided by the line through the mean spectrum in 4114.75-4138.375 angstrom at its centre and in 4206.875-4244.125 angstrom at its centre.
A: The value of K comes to 0.04 mag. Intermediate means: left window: 10.3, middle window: 10.2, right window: 10.8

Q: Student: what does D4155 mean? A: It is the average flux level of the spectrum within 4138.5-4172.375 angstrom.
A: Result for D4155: 10.2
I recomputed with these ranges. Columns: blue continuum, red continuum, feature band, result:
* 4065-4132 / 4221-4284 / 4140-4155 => 0.88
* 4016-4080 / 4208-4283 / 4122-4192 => 2.20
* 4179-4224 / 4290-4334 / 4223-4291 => -2.57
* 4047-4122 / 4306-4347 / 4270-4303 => 3.38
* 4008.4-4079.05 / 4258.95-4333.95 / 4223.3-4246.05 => -0.71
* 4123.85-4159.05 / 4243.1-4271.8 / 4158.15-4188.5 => 0.18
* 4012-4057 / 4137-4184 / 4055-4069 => 0.96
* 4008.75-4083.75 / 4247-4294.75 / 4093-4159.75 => 1.58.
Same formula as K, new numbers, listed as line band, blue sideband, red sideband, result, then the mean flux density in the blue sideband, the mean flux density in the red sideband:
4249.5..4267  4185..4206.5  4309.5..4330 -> -0.025 mag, 10.3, 11.6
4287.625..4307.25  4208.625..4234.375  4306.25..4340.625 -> 0.206 mag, 10.6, 11.5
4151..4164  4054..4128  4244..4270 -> 0.036 mag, 10.4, 11.3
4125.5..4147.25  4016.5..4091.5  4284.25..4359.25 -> 0.040 mag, 10.3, 11.2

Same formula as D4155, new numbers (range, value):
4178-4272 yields 10.8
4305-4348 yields 11.5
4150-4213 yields 10.3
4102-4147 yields 10.4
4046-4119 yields 10.3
